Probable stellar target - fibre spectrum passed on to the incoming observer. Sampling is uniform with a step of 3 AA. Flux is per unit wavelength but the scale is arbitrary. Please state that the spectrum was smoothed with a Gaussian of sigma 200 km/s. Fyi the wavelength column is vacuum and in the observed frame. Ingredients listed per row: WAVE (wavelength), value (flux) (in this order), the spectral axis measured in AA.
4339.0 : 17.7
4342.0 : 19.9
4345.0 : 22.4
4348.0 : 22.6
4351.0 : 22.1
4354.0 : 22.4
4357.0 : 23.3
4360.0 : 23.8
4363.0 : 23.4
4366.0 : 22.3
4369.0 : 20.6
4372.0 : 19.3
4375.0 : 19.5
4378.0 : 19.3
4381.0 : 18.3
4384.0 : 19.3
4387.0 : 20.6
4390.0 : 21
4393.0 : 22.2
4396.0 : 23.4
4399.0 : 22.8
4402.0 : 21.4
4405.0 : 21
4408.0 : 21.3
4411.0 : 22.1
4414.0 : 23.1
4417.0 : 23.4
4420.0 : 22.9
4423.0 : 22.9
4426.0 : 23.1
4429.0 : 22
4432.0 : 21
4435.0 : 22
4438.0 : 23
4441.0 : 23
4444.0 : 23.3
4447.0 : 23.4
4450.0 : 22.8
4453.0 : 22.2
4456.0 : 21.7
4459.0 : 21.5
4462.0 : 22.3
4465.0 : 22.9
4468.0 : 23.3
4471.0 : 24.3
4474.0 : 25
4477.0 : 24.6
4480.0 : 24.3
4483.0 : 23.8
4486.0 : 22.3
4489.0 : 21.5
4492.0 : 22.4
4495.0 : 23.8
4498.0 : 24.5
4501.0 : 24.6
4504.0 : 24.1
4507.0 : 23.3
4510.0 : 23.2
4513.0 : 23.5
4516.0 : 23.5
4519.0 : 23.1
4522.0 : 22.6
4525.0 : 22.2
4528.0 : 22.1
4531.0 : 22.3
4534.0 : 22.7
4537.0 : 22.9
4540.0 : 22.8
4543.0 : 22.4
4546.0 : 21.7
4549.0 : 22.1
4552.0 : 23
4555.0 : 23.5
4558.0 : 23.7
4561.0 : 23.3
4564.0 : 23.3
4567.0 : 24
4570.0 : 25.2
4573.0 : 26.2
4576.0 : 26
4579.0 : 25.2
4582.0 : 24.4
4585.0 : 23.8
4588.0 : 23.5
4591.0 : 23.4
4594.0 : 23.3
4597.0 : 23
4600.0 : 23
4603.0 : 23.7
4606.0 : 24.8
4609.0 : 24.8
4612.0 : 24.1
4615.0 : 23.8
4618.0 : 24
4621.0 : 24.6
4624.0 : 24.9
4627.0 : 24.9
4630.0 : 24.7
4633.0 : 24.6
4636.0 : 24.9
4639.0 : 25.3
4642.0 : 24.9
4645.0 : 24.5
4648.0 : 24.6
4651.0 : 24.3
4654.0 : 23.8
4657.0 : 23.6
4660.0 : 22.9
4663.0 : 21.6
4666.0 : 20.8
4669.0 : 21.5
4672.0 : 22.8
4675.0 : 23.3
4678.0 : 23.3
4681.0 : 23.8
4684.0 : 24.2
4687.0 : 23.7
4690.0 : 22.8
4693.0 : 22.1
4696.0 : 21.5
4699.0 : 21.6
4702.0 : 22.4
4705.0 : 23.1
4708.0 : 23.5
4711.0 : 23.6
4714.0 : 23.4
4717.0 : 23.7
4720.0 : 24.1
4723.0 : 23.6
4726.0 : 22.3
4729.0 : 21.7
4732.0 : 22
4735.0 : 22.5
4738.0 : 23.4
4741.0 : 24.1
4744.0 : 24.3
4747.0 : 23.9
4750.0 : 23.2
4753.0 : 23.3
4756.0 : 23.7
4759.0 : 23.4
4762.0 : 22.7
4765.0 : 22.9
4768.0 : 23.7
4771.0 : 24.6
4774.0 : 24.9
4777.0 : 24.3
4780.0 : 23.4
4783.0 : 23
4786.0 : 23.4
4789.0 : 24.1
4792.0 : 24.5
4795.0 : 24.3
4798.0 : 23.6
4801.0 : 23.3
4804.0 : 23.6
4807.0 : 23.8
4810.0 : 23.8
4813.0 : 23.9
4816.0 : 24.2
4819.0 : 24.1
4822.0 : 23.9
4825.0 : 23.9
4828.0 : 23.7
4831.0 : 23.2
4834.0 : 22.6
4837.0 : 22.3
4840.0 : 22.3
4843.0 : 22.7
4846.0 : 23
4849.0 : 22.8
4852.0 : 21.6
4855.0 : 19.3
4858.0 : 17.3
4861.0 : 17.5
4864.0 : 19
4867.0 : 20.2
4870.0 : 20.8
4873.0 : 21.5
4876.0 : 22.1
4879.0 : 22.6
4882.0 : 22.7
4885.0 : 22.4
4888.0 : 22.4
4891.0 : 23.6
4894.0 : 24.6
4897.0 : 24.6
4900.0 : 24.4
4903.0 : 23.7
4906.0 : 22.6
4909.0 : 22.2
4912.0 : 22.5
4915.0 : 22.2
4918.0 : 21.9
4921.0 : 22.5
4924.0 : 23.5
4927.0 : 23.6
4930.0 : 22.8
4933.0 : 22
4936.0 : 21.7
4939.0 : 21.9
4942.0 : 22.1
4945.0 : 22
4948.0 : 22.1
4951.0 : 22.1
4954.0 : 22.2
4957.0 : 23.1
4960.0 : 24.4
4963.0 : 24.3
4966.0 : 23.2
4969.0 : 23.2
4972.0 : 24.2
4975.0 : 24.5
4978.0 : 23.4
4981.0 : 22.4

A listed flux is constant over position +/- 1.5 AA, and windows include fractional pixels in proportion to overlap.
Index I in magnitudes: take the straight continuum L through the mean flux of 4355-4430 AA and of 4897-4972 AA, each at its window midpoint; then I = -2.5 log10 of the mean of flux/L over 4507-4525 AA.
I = -0.06 mag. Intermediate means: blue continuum 21.7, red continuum 22.8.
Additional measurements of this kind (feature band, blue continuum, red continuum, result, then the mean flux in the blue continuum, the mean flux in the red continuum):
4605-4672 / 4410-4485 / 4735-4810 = -0.03 mag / 23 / 23.7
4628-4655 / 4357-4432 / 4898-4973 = -0.11 mag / 21.6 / 22.8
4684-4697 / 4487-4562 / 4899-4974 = 0.01 mag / 23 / 22.8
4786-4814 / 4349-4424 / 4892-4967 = -0.06 mag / 21.7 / 22.9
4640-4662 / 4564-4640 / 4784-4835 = 0.01 mag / 24.4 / 23.8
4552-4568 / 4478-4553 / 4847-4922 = -0.03 mag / 23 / 21.9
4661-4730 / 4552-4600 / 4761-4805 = 0.05 mag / 24.1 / 23.8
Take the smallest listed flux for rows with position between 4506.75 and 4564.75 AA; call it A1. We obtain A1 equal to 21.7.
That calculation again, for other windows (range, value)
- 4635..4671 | 20.8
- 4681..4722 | 21.5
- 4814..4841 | 22.3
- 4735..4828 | 22.5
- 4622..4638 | 24.6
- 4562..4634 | 23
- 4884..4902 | 22.4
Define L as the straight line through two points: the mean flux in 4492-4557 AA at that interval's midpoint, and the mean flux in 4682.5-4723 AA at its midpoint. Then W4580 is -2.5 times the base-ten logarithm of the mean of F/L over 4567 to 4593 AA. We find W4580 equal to -0.07 mag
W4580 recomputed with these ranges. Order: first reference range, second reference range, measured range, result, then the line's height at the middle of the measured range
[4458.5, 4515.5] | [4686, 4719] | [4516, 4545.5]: 0.036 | 23.3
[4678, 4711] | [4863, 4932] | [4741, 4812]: -0.045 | 22.8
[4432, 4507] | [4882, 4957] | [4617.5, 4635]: -0.075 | 23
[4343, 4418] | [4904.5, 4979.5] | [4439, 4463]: -0.038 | 21.8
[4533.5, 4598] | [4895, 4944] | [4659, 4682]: 0.043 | 23.4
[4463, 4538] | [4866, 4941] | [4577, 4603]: -0.027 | 23.2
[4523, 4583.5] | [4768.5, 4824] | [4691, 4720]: 0.042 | 23.7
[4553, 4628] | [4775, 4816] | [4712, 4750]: 0.030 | 23.9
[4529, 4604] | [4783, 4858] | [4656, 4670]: 0.063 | 23.4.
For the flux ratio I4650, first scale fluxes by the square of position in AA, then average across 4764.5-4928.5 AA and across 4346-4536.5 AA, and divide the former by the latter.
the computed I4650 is 1.21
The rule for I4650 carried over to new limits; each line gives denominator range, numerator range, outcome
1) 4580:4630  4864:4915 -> 1.06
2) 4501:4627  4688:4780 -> 1.06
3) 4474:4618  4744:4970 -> 1.11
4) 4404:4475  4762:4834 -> 1.23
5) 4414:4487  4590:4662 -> 1.14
